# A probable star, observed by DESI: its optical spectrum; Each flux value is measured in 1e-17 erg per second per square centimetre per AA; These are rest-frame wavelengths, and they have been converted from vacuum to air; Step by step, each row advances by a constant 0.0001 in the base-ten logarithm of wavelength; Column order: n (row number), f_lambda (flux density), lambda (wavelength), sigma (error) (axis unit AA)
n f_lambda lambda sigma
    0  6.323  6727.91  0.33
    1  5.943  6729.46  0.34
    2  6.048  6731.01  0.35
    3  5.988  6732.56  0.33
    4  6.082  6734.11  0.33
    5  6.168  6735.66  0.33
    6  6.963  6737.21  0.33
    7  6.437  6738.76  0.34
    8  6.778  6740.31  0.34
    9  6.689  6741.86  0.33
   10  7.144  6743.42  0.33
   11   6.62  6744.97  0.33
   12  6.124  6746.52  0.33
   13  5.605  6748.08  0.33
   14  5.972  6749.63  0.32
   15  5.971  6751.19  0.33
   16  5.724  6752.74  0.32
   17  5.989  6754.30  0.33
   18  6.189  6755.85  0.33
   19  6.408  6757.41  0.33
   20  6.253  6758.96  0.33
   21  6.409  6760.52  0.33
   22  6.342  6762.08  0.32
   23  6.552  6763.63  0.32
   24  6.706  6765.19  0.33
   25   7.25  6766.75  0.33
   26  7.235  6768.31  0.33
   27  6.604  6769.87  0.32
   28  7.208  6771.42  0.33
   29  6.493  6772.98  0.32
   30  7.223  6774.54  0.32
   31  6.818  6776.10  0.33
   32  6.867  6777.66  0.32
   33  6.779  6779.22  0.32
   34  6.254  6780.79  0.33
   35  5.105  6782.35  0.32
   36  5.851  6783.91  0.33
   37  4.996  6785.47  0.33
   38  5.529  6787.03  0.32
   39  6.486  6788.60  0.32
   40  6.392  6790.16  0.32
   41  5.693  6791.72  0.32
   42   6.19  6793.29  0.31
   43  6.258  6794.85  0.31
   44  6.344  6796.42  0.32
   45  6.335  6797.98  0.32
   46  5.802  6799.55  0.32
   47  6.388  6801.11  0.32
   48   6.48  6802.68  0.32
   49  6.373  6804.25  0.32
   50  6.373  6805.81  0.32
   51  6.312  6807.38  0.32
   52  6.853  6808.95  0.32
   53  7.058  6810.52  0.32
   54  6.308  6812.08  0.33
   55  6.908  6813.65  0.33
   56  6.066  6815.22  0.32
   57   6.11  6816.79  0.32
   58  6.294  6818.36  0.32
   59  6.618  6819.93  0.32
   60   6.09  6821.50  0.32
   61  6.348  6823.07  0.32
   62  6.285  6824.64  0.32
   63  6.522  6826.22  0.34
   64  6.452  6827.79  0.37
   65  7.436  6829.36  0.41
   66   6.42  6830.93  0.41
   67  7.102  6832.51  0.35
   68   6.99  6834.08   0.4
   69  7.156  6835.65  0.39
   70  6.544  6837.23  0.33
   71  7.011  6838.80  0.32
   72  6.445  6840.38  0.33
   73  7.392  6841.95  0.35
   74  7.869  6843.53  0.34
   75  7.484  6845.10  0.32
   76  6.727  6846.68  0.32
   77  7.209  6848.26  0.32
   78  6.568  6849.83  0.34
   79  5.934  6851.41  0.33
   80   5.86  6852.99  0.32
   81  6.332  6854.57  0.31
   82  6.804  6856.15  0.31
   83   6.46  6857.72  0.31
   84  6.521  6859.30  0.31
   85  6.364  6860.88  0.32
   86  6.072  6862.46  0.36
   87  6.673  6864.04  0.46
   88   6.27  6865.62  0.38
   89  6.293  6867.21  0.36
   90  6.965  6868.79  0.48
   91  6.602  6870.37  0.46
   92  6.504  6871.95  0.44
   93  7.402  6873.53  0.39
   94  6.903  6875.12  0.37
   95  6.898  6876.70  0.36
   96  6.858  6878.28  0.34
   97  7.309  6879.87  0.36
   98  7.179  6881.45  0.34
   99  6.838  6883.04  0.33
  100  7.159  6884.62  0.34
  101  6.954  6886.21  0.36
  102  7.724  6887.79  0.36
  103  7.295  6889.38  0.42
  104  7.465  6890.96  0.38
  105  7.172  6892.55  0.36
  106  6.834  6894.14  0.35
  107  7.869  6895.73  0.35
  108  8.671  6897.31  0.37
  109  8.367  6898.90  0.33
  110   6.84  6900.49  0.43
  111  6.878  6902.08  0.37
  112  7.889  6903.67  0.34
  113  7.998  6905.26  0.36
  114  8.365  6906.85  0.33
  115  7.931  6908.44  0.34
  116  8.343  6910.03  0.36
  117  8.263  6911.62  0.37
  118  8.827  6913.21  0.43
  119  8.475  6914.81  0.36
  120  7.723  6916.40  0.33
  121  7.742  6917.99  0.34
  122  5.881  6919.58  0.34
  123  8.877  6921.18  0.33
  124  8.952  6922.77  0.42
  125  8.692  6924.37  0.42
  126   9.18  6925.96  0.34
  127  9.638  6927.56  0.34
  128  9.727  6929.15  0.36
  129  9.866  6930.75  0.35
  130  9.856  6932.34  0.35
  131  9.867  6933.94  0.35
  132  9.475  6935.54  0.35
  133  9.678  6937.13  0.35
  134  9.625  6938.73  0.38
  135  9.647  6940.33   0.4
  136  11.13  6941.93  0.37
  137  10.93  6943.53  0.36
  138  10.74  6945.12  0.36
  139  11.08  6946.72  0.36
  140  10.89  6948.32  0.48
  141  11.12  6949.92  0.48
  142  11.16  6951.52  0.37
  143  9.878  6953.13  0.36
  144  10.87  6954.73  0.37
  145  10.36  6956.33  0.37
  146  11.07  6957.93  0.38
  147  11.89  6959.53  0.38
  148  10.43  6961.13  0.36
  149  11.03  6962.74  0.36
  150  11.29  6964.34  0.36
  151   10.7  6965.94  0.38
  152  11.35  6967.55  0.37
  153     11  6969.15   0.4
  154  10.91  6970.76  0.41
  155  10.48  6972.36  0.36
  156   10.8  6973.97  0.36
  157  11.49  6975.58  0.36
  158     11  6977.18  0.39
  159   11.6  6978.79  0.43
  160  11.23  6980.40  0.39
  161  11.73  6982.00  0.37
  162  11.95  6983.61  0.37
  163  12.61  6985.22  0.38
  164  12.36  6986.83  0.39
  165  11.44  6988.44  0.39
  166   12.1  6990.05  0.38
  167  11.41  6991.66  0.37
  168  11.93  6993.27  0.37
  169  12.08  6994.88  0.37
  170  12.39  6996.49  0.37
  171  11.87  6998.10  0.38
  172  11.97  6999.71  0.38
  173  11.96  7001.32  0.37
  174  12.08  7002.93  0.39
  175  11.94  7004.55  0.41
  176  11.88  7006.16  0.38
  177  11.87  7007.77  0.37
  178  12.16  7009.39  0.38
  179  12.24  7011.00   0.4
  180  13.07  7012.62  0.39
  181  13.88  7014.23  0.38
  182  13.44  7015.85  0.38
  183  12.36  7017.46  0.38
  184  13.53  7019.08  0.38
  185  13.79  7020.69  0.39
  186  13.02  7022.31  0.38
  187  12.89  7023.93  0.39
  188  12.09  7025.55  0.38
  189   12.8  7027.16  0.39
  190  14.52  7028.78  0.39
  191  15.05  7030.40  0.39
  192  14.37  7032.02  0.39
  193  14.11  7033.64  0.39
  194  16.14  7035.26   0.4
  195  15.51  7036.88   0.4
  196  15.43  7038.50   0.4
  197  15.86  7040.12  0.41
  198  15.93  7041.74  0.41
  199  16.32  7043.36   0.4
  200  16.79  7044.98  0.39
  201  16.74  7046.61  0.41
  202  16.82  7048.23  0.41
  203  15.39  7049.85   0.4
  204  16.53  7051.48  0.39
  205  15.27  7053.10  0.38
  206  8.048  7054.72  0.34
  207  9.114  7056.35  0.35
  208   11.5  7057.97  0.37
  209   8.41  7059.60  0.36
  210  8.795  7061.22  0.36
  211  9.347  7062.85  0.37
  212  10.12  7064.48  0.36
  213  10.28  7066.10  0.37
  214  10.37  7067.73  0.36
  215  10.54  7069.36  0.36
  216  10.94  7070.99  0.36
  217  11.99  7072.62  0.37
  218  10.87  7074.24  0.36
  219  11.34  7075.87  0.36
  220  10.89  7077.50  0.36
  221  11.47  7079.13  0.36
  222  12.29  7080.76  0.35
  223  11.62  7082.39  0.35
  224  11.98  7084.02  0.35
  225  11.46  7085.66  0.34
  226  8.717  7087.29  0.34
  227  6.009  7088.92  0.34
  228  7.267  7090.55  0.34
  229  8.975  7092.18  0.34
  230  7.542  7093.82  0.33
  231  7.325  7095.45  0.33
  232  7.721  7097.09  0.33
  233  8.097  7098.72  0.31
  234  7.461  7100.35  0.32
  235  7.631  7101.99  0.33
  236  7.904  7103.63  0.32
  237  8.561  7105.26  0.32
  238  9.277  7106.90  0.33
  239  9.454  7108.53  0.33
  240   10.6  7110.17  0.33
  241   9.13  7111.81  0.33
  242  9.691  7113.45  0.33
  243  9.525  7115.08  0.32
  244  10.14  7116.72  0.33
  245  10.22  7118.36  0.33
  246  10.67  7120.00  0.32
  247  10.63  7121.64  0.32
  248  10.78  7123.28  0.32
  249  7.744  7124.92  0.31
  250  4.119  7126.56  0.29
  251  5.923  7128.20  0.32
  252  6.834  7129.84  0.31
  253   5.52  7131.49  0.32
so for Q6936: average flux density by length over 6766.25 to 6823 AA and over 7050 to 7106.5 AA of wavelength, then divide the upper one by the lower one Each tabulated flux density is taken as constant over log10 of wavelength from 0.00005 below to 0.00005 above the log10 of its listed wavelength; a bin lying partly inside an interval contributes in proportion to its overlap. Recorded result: 1.56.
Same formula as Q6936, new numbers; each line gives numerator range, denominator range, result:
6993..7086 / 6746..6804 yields 2.02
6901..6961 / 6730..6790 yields 1.48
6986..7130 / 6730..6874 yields 1.76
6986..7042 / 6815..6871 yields 1.98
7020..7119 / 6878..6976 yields 1.25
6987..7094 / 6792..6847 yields 1.87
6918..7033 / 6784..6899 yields 1.70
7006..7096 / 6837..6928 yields 1.68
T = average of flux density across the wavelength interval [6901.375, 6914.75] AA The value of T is 8.09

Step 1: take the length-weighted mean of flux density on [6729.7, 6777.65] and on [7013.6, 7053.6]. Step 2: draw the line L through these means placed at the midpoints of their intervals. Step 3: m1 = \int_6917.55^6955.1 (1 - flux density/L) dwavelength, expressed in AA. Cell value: 6.7 AA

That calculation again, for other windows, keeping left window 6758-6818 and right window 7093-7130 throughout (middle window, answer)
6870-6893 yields -0.2 AA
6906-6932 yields -4.5 AA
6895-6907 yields -1.1 AA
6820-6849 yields -0.6 AA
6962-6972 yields -4.5 AA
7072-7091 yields -4.9 AA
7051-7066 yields -4.4 AA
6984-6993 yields -4.9 AA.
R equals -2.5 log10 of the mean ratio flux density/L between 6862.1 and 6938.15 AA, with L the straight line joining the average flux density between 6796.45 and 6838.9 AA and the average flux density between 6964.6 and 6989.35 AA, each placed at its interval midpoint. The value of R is 0.16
